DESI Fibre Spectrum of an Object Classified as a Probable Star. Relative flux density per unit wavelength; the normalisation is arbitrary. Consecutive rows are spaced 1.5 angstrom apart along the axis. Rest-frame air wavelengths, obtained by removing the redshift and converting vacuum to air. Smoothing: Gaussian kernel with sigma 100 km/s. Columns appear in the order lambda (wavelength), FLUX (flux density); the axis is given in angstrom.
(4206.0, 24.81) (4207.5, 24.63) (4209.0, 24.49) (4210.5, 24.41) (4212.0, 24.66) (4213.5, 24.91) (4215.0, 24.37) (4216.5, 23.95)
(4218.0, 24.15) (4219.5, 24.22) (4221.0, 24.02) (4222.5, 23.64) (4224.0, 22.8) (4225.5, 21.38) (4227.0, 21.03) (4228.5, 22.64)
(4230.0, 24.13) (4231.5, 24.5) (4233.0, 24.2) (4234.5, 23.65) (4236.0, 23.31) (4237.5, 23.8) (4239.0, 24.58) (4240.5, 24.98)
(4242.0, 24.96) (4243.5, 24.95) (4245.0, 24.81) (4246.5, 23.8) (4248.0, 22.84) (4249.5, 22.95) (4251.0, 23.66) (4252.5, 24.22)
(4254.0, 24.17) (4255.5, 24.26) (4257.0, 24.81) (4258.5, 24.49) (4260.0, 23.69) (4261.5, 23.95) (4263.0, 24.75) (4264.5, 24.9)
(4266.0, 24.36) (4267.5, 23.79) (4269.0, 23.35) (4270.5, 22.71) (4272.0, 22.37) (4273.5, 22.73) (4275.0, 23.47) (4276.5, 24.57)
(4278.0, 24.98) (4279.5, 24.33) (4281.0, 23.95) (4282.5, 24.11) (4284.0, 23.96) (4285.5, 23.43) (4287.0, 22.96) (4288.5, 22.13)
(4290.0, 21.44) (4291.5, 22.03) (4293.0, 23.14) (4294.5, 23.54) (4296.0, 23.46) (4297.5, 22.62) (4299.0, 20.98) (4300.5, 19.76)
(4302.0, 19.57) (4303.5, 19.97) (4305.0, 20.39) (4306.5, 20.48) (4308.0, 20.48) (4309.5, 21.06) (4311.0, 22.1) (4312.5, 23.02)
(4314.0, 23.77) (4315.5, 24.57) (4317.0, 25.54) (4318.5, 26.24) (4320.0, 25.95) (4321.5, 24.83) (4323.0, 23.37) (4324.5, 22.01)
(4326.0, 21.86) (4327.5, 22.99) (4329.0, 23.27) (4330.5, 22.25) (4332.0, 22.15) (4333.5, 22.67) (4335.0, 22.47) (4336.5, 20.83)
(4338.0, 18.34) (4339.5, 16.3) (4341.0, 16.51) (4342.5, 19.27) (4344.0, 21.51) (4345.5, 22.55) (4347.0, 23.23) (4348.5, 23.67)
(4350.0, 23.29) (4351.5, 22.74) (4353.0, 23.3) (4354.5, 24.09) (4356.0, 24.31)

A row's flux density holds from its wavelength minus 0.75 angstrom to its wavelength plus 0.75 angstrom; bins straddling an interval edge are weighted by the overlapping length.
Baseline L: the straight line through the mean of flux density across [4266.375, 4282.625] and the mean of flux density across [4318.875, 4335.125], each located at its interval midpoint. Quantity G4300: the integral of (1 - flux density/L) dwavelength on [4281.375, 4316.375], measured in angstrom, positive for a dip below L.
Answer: 1.9 angstrom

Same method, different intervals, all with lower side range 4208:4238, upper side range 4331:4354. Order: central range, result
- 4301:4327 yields -0.9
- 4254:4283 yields -1.5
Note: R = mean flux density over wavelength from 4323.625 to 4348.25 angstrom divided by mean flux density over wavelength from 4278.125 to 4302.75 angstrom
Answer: 0.9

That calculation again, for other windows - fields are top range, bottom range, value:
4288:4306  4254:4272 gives 0.90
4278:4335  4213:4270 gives 0.95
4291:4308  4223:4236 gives 0.93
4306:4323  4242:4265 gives 0.97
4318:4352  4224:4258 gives 0.93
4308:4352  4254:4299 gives 0.95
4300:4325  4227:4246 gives 0.94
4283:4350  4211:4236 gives 0.94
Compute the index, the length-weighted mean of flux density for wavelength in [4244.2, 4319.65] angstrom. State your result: 23.2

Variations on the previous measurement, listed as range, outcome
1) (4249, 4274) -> 23.9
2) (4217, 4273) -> 23.8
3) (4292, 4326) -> 22.6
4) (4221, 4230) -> 22.6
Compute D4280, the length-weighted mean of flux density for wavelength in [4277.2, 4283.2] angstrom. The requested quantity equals 24.3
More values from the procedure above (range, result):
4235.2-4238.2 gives 23.6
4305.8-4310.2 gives 20.7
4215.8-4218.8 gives 24.1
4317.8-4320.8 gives 26.1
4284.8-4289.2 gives 22.8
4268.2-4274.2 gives 22.8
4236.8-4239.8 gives 24.2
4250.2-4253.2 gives 23.9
